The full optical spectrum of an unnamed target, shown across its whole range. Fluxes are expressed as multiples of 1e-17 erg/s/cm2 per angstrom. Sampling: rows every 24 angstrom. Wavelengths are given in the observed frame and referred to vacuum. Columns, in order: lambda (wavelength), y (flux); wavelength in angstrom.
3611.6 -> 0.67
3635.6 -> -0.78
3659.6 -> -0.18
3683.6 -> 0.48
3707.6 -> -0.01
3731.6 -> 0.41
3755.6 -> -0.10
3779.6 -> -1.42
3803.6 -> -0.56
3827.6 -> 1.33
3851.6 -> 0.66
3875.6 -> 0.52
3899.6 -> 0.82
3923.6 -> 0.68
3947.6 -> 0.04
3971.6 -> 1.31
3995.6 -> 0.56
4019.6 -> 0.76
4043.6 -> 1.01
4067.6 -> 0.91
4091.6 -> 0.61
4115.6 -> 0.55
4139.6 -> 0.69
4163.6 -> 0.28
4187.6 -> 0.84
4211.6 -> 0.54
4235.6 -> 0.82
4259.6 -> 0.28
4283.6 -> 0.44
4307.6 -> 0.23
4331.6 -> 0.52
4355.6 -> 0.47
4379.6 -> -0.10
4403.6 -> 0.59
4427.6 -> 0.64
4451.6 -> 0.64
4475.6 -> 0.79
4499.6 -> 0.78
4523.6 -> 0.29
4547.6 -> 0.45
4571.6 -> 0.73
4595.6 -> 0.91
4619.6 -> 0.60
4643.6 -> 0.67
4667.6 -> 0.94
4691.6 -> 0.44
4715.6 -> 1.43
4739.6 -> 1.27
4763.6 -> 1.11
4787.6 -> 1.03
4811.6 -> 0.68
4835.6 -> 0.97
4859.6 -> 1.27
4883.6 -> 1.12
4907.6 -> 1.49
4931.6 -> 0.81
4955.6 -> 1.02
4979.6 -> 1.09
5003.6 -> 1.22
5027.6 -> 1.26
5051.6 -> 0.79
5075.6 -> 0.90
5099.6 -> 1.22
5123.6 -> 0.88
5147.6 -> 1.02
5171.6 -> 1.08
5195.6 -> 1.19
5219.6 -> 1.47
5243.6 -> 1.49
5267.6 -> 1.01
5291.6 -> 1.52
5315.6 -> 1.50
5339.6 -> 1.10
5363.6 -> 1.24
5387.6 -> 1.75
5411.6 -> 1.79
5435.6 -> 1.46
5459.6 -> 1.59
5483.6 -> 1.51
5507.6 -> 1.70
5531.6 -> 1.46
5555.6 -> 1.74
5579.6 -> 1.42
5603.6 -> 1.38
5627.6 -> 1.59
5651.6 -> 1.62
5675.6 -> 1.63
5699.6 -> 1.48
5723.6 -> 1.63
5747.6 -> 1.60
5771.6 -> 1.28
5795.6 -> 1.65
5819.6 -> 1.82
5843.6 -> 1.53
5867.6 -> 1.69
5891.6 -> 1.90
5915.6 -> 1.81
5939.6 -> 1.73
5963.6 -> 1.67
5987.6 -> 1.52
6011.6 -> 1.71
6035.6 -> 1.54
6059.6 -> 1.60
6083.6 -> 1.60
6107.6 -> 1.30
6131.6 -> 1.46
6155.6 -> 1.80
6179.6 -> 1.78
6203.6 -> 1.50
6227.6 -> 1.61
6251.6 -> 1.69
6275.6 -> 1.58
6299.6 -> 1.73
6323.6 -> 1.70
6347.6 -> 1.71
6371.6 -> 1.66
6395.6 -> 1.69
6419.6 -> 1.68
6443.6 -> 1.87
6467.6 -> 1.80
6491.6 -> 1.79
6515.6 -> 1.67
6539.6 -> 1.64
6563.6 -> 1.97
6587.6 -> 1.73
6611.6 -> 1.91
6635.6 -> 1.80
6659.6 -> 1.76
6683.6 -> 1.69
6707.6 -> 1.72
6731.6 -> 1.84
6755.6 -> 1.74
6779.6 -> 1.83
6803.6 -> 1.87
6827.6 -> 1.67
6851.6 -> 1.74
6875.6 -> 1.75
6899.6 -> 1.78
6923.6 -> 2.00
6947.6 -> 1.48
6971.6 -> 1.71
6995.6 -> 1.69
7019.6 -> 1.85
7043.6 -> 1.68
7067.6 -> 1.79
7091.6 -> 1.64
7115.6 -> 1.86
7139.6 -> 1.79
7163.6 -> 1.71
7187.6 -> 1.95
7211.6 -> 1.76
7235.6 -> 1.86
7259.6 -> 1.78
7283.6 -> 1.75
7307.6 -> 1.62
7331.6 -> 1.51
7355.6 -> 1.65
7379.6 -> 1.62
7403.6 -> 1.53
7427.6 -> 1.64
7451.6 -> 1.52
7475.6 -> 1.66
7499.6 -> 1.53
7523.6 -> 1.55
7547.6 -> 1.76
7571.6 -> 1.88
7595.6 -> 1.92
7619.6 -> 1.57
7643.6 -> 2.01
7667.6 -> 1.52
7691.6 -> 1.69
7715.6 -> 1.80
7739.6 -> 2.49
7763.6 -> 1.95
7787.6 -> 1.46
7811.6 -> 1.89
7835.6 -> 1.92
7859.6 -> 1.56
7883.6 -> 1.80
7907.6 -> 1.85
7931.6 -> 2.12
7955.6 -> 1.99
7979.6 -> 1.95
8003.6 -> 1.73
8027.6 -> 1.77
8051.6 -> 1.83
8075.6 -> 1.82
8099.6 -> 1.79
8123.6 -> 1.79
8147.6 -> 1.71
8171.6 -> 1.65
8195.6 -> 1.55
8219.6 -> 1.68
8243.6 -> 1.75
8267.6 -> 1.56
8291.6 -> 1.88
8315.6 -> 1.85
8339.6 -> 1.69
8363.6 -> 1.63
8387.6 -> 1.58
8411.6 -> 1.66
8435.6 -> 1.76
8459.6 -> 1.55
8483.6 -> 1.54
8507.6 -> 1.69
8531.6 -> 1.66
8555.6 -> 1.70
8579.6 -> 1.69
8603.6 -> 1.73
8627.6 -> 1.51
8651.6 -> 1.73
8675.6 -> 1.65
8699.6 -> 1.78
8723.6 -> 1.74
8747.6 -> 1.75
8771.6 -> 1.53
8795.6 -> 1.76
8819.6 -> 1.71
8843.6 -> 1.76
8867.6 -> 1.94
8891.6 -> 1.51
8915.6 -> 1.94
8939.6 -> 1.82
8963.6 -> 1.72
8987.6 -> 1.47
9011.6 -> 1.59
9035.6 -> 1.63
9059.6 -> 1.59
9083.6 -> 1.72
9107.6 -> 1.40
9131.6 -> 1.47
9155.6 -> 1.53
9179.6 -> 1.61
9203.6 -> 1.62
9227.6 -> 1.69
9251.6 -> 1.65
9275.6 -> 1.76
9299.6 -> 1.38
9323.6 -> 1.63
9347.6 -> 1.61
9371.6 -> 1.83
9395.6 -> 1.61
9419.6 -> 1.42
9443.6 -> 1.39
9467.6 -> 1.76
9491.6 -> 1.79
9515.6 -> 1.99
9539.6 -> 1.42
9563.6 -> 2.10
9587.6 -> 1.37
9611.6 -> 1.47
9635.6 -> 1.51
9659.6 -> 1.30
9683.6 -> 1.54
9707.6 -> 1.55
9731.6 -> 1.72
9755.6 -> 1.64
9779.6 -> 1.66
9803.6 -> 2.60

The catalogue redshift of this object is 0.18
